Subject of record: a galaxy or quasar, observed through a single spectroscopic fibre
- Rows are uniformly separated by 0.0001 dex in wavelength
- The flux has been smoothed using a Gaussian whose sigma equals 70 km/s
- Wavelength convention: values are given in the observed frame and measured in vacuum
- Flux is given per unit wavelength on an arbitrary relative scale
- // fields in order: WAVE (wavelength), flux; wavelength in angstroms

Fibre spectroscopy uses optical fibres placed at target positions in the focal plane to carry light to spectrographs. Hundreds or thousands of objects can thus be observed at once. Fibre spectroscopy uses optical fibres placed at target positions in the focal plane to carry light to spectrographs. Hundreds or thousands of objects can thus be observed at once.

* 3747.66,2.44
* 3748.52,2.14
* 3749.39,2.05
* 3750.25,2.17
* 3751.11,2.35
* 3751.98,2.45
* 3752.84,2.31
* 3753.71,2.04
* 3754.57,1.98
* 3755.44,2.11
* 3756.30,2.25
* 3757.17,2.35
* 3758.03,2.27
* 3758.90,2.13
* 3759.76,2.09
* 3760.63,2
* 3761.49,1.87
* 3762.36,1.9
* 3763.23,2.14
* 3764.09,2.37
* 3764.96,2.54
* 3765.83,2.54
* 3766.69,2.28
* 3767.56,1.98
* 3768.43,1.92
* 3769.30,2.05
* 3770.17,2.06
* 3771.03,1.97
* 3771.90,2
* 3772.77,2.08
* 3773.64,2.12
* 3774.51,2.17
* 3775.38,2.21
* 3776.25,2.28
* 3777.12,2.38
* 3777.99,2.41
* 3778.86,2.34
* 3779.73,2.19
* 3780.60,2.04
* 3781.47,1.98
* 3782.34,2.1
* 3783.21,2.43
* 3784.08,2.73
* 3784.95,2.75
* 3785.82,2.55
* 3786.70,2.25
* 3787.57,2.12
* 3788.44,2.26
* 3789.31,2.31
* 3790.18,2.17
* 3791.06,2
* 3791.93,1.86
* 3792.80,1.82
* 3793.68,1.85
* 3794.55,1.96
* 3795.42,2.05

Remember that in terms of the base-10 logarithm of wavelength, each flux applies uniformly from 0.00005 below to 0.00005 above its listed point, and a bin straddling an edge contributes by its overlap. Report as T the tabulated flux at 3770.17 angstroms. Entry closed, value 2.06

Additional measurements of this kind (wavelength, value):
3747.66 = 2.44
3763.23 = 2.14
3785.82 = 2.55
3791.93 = 1.86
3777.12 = 2.38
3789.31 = 2.31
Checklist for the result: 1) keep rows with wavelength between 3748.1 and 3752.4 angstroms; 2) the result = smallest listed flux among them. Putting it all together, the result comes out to 2.05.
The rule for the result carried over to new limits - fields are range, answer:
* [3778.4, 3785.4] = 1.98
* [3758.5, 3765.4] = 1.87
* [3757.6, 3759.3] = 2.13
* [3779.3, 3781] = 2.04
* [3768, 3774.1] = 1.92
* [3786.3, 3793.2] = 1.82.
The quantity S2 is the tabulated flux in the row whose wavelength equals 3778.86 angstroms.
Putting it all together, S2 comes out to 2.34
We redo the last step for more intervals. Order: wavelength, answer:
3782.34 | 2.1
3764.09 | 2.37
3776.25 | 2.28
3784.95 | 2.75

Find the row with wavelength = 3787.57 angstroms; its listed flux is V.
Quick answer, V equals 2.12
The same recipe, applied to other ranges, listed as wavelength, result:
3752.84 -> 2.31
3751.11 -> 2.35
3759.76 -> 2.09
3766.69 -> 2.28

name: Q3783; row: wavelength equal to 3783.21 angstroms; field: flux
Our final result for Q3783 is 2.43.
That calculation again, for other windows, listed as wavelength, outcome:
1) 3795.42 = 2.05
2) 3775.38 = 2.21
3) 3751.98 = 2.45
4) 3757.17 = 2.35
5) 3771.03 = 1.97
